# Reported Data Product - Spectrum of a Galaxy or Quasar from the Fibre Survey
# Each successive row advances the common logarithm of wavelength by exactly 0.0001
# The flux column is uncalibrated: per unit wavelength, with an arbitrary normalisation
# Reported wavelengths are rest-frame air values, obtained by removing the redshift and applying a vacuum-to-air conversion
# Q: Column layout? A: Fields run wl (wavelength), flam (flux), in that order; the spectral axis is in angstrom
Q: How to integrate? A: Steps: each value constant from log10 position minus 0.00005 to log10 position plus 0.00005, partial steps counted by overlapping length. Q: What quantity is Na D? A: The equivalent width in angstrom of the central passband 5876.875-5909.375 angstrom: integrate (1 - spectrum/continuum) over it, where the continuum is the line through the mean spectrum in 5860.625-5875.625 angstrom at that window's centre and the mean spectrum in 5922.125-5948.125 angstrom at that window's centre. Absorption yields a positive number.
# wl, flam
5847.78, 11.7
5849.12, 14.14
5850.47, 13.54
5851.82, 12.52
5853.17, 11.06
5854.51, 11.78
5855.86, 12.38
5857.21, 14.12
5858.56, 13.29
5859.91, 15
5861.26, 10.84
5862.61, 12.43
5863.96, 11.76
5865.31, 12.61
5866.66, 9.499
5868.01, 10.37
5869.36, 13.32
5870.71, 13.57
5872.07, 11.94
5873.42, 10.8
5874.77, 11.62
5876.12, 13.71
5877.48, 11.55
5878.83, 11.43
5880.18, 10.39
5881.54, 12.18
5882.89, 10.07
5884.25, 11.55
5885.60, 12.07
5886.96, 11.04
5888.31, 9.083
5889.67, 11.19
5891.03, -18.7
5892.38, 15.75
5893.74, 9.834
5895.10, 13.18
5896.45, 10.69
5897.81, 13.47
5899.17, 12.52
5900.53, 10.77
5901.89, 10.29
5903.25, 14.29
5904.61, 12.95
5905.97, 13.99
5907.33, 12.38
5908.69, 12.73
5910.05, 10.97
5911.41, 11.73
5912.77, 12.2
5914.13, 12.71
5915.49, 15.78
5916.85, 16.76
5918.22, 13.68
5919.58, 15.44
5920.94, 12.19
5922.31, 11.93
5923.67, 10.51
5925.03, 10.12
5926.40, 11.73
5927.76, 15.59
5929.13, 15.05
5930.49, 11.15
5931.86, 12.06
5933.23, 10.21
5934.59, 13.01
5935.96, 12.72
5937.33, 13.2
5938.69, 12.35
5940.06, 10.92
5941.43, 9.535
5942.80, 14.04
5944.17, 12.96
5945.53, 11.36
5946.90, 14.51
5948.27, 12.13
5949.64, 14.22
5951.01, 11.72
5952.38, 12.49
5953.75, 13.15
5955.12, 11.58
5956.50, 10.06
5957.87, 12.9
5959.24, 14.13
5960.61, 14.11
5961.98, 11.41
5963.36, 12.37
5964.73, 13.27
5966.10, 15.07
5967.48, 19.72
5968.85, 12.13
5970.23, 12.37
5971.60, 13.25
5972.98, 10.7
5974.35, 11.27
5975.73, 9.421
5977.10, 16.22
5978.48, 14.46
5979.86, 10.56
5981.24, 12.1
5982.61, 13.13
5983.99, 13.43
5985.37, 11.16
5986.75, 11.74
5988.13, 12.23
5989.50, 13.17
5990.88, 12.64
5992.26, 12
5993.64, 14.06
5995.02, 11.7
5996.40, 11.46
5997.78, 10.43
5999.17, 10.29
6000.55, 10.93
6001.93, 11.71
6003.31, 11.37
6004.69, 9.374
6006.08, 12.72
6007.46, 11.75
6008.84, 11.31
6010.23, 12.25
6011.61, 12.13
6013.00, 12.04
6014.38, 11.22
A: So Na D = 3.6 angstrom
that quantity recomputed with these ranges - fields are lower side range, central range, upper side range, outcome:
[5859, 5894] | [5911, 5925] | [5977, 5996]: -2.24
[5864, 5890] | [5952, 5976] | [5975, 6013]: -1.92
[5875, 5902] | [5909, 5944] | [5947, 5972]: -2.74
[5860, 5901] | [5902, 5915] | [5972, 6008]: -1.83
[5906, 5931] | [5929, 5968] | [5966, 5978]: 1.19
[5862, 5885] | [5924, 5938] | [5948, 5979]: 0.08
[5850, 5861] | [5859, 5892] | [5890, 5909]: 3.76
